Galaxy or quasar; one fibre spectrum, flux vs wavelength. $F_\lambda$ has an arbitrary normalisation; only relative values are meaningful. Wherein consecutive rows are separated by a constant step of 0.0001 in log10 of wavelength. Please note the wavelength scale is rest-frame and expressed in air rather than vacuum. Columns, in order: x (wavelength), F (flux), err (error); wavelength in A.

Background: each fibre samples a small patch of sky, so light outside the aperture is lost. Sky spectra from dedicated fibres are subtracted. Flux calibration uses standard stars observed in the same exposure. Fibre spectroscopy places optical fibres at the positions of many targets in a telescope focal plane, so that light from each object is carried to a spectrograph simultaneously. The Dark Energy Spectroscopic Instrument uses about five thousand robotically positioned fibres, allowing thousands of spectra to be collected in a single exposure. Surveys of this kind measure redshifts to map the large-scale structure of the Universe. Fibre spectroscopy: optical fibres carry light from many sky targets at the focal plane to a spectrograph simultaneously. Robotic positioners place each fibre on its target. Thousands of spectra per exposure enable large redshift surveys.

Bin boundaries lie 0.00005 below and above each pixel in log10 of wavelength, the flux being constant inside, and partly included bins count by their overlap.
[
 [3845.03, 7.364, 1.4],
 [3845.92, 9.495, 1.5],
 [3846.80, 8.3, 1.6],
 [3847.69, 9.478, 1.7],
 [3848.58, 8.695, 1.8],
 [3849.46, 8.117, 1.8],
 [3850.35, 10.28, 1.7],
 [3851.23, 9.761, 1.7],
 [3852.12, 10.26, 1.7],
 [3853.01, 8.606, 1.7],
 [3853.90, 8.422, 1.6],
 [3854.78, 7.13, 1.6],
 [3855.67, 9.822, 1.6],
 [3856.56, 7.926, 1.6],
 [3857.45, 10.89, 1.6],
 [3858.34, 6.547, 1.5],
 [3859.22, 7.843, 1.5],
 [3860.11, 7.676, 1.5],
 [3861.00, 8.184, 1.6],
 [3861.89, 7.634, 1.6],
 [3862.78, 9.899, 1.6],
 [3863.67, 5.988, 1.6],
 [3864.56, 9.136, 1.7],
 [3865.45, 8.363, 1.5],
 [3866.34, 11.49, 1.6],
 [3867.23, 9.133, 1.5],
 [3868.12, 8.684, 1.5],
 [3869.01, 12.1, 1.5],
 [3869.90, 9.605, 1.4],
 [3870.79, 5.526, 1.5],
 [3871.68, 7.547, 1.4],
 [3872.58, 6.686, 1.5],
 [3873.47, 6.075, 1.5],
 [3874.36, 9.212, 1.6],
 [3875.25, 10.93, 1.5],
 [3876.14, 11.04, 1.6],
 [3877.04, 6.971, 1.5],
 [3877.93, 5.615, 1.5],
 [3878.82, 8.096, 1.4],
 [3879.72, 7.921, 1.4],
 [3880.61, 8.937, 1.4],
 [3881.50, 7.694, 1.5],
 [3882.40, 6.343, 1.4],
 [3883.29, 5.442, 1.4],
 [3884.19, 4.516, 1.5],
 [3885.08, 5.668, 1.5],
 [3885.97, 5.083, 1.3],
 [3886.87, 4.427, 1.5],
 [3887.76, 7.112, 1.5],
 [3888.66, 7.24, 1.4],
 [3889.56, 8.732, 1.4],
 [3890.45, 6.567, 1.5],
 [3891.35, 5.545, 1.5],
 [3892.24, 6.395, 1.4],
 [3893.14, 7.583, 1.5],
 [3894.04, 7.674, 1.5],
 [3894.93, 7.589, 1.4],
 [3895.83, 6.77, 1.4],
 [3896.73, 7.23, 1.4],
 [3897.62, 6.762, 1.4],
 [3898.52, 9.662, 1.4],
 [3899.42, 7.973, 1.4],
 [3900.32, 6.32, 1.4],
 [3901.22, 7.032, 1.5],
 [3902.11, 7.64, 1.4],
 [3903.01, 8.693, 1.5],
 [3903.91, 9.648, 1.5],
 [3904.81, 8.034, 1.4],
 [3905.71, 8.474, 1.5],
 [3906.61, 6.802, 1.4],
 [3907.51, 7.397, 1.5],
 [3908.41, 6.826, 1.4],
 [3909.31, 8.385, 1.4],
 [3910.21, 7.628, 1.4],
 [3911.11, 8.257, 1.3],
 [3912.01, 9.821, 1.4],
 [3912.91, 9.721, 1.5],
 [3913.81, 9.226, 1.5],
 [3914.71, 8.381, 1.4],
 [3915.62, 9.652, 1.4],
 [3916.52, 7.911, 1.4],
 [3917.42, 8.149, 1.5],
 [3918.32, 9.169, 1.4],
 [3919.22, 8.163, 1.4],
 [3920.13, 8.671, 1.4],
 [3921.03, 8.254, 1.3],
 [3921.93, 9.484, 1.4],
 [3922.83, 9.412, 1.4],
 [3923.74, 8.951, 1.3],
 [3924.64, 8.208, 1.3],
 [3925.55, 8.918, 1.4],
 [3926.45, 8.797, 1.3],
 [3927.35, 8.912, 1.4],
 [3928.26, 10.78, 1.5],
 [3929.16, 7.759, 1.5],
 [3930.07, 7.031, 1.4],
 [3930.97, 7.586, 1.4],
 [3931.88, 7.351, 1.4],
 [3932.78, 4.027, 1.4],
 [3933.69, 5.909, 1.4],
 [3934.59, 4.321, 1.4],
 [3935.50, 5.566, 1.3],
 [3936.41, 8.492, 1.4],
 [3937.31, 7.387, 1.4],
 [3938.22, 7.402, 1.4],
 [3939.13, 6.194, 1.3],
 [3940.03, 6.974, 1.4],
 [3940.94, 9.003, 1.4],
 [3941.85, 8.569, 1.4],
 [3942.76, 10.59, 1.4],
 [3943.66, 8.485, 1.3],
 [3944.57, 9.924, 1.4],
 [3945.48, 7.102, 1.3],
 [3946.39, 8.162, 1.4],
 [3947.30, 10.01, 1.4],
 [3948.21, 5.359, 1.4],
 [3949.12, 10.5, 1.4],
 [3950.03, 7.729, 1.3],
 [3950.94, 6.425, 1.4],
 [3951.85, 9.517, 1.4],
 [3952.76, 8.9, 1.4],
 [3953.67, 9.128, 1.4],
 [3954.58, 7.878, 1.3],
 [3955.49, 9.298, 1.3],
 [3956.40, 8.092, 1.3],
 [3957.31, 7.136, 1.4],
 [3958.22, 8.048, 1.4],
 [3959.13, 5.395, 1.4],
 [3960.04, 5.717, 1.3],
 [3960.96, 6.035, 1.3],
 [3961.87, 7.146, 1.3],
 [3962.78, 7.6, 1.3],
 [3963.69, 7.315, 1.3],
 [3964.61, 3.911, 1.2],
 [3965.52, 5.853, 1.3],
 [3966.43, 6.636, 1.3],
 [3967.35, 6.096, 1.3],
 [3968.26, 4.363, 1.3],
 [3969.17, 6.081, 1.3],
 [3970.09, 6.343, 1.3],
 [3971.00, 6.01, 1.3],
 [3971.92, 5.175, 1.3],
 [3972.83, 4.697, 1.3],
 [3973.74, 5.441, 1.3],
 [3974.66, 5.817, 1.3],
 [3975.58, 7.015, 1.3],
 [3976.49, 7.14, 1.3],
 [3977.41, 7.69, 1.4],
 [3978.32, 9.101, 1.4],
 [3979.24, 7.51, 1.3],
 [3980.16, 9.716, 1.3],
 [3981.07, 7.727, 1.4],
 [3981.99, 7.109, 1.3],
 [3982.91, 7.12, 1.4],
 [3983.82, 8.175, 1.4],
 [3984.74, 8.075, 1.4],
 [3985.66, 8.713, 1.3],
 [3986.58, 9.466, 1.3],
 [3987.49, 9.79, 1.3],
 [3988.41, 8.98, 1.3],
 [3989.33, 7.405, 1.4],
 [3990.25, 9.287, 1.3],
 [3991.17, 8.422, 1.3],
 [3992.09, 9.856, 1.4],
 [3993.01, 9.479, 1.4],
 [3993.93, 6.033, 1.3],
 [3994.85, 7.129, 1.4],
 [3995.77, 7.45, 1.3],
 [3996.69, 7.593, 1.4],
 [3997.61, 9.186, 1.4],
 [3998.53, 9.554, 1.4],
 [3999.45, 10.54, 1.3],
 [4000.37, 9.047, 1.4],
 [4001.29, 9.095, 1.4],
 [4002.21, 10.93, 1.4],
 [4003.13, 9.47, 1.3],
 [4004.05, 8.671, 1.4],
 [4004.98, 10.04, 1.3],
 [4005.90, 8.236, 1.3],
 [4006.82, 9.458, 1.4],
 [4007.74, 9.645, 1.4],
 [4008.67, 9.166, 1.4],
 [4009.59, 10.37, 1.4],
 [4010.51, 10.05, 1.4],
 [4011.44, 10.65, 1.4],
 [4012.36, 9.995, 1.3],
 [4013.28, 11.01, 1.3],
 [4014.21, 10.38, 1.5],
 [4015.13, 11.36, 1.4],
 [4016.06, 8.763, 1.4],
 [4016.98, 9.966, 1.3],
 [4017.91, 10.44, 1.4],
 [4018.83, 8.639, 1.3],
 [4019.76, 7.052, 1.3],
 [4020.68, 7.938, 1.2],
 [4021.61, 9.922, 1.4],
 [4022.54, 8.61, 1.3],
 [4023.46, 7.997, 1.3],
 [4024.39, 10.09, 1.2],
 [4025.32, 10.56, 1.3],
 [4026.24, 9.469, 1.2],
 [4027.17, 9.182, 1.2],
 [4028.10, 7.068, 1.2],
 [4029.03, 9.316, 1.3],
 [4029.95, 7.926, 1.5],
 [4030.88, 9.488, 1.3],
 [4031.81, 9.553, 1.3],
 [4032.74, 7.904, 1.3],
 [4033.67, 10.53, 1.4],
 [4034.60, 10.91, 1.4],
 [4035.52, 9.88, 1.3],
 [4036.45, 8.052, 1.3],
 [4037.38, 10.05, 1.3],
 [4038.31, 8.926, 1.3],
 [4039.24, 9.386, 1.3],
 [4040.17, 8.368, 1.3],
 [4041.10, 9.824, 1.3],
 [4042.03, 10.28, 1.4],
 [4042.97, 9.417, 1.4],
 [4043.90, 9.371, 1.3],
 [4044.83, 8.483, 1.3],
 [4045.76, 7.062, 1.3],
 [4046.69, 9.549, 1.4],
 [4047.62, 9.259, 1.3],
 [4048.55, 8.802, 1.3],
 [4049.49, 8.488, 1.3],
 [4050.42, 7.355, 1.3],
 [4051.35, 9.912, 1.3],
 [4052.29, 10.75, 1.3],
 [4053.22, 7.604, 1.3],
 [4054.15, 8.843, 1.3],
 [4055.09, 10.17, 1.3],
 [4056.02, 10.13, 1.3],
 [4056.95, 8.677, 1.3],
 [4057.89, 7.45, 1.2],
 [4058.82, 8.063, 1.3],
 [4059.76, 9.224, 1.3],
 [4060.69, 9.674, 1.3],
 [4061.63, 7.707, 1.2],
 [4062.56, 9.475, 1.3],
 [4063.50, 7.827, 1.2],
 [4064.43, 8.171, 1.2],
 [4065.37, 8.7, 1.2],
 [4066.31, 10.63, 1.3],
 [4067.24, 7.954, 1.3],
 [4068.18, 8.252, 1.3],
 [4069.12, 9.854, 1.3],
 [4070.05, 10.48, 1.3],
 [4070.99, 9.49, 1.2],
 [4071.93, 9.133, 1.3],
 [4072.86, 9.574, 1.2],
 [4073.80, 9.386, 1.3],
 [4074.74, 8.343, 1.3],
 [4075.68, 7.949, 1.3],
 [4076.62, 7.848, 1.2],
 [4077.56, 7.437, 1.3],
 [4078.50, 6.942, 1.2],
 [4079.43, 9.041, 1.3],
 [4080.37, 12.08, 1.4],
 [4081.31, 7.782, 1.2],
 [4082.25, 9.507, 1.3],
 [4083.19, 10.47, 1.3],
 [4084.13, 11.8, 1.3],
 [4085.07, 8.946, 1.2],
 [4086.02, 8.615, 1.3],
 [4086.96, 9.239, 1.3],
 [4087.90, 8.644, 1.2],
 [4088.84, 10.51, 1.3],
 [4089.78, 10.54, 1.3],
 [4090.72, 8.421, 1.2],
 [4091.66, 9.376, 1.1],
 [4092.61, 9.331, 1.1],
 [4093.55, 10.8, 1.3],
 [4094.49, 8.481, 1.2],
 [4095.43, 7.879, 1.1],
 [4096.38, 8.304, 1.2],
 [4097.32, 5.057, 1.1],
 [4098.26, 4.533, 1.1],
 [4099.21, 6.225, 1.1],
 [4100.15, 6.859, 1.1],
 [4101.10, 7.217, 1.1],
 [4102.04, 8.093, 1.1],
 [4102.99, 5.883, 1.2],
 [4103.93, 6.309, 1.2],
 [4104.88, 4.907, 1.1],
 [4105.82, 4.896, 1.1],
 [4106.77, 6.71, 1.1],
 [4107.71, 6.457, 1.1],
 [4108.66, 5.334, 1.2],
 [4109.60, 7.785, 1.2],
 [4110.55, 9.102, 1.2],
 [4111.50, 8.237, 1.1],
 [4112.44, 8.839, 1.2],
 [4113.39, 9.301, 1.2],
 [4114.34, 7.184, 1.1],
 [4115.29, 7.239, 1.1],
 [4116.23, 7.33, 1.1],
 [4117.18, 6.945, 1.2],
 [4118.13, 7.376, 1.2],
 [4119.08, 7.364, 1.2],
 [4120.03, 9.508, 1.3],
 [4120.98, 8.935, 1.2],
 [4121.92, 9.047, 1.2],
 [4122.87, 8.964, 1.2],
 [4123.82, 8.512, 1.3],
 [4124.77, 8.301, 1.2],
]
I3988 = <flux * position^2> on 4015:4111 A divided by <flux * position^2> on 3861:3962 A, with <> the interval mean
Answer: 1.19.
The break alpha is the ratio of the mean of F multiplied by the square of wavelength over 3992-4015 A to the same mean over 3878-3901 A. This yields 1.43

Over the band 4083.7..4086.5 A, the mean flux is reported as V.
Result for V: 9.73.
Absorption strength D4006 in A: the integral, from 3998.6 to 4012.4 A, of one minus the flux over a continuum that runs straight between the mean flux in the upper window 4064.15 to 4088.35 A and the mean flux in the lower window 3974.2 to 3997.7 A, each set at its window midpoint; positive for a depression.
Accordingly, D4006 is -2.3 A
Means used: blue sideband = 8.1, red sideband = 9.09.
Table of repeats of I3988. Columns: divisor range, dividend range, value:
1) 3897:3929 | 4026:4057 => 1.15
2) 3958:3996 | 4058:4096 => 1.33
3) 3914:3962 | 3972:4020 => 1.13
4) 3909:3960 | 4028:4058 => 1.18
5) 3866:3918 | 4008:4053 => 1.28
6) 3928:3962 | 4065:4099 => 1.25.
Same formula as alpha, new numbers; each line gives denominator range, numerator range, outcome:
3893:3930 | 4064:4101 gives 1.15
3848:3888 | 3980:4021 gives 1.20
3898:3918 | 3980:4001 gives 1.07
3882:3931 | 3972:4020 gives 1.17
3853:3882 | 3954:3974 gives 0.80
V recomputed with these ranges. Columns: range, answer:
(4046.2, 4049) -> 9.2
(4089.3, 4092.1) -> 9.47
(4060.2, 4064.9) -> 8.58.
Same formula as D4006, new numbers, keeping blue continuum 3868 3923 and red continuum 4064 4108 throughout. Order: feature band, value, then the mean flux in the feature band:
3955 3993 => 3.7 A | 7.26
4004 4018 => -3.0 A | 9.9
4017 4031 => -1.3 A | 8.93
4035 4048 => -1.4 A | 9.15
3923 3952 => 0.2 A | 7.87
